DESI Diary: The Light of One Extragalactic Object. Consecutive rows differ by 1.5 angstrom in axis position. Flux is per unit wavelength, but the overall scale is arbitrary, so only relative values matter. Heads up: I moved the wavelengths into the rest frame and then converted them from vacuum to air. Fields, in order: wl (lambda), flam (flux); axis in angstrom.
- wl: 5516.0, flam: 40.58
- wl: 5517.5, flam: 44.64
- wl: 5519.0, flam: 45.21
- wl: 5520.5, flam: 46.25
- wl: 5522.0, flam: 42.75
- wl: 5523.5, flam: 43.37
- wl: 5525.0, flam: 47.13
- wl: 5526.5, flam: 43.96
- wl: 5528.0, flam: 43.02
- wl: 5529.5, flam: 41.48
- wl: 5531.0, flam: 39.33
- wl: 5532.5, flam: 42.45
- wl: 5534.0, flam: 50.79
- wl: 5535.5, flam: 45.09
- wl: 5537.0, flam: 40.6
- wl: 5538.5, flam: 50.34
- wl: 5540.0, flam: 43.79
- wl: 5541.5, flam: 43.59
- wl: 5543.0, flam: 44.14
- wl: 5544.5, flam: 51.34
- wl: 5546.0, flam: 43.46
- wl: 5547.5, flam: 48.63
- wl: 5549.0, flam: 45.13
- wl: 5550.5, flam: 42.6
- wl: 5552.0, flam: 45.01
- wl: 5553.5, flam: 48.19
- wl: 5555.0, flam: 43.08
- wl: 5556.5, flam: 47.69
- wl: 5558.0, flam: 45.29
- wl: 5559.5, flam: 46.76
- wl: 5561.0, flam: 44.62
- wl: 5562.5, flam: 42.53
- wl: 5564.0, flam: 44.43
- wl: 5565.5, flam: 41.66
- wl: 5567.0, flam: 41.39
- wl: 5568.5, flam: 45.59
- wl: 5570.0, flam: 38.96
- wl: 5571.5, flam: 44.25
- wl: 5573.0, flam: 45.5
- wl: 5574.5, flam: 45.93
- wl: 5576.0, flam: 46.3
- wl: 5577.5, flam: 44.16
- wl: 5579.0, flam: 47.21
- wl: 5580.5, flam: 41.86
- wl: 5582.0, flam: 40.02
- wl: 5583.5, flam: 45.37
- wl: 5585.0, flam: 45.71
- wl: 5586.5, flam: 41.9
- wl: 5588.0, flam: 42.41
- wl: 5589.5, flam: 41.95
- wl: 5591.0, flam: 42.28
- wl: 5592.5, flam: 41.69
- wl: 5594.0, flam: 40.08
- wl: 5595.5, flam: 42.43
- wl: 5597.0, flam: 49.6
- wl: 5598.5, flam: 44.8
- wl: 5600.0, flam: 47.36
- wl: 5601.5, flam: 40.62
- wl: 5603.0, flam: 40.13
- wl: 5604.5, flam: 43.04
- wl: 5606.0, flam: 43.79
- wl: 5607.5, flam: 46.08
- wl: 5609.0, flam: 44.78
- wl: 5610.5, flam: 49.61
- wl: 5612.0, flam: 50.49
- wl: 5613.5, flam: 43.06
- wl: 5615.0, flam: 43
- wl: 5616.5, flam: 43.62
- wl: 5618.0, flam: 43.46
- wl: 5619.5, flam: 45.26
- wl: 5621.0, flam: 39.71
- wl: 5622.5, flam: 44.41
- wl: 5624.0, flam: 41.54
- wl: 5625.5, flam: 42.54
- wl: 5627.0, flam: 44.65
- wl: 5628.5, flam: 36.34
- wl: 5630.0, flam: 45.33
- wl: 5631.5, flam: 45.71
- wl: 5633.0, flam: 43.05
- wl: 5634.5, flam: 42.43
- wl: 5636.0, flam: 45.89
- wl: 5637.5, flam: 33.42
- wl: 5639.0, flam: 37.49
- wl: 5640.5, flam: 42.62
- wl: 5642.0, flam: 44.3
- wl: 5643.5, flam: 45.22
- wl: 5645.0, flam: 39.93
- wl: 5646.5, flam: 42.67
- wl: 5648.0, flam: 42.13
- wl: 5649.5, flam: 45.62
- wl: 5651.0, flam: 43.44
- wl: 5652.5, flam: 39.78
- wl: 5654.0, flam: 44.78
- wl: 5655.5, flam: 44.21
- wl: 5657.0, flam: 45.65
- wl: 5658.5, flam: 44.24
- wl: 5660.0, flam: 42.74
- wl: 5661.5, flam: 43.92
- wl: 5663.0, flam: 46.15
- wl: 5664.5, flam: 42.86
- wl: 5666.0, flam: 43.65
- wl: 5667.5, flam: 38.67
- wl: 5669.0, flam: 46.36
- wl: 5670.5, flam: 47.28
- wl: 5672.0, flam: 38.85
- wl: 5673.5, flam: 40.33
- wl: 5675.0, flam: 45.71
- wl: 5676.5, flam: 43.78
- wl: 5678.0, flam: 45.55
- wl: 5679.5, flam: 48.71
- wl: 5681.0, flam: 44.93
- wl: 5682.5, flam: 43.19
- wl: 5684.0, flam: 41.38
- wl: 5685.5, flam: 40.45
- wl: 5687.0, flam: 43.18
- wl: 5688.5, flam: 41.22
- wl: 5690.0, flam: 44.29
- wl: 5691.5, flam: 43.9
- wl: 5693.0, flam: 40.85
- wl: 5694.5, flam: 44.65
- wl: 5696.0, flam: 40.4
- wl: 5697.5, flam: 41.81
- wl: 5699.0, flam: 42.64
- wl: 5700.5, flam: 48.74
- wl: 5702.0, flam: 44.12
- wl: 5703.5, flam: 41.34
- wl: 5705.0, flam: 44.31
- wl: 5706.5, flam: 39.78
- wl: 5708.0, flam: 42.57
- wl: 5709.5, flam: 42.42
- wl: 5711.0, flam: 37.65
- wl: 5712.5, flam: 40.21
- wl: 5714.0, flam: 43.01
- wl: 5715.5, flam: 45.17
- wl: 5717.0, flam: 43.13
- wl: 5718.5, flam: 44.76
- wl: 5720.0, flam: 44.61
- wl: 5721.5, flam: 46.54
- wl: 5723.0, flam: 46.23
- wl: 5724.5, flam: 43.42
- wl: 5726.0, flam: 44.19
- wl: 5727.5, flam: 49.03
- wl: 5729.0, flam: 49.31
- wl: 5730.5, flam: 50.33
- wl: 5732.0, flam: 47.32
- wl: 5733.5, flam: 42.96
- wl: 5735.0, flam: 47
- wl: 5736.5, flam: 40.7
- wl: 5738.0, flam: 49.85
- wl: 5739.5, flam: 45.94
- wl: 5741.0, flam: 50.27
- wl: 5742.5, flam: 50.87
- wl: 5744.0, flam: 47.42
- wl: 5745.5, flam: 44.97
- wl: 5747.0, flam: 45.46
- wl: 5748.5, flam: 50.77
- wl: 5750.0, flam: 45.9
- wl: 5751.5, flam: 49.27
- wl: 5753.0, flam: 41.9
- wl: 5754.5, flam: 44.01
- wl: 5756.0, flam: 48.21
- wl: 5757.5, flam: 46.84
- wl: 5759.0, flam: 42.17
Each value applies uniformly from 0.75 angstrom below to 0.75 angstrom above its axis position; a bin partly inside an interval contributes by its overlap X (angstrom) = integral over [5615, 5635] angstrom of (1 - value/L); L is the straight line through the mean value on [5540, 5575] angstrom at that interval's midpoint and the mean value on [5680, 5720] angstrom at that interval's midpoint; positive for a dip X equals 0.4 angstrom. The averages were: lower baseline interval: 44.7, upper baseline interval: 42.8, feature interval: 42.9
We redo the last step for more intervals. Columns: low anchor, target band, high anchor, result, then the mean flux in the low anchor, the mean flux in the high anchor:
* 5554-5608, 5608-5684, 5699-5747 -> 1.6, 43.8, 45.1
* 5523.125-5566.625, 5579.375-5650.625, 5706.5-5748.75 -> 2.9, 44.8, 45.4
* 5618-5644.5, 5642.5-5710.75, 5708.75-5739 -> 0.5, 42.4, 44.9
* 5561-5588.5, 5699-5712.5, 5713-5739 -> 0.9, 43.7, 45.7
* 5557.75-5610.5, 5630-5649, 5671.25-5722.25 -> 0.5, 43.8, 43.1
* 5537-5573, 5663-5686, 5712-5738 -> 0.8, 44.8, 45.4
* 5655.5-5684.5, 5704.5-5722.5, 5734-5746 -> 1.2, 43.9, 47.1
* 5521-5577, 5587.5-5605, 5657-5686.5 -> 0.5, 44.6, 43.7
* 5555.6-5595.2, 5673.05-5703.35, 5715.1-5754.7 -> 1.4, 43.7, 46.4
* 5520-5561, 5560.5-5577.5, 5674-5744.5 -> 0.4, 45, 44.4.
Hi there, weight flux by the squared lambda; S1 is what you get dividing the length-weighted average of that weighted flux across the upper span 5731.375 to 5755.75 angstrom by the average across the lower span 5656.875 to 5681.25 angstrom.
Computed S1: 1.1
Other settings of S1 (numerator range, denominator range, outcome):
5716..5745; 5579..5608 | 1.13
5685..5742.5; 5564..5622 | 1.05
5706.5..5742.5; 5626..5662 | 1.09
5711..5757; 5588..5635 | 1.10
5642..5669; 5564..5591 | 1.02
